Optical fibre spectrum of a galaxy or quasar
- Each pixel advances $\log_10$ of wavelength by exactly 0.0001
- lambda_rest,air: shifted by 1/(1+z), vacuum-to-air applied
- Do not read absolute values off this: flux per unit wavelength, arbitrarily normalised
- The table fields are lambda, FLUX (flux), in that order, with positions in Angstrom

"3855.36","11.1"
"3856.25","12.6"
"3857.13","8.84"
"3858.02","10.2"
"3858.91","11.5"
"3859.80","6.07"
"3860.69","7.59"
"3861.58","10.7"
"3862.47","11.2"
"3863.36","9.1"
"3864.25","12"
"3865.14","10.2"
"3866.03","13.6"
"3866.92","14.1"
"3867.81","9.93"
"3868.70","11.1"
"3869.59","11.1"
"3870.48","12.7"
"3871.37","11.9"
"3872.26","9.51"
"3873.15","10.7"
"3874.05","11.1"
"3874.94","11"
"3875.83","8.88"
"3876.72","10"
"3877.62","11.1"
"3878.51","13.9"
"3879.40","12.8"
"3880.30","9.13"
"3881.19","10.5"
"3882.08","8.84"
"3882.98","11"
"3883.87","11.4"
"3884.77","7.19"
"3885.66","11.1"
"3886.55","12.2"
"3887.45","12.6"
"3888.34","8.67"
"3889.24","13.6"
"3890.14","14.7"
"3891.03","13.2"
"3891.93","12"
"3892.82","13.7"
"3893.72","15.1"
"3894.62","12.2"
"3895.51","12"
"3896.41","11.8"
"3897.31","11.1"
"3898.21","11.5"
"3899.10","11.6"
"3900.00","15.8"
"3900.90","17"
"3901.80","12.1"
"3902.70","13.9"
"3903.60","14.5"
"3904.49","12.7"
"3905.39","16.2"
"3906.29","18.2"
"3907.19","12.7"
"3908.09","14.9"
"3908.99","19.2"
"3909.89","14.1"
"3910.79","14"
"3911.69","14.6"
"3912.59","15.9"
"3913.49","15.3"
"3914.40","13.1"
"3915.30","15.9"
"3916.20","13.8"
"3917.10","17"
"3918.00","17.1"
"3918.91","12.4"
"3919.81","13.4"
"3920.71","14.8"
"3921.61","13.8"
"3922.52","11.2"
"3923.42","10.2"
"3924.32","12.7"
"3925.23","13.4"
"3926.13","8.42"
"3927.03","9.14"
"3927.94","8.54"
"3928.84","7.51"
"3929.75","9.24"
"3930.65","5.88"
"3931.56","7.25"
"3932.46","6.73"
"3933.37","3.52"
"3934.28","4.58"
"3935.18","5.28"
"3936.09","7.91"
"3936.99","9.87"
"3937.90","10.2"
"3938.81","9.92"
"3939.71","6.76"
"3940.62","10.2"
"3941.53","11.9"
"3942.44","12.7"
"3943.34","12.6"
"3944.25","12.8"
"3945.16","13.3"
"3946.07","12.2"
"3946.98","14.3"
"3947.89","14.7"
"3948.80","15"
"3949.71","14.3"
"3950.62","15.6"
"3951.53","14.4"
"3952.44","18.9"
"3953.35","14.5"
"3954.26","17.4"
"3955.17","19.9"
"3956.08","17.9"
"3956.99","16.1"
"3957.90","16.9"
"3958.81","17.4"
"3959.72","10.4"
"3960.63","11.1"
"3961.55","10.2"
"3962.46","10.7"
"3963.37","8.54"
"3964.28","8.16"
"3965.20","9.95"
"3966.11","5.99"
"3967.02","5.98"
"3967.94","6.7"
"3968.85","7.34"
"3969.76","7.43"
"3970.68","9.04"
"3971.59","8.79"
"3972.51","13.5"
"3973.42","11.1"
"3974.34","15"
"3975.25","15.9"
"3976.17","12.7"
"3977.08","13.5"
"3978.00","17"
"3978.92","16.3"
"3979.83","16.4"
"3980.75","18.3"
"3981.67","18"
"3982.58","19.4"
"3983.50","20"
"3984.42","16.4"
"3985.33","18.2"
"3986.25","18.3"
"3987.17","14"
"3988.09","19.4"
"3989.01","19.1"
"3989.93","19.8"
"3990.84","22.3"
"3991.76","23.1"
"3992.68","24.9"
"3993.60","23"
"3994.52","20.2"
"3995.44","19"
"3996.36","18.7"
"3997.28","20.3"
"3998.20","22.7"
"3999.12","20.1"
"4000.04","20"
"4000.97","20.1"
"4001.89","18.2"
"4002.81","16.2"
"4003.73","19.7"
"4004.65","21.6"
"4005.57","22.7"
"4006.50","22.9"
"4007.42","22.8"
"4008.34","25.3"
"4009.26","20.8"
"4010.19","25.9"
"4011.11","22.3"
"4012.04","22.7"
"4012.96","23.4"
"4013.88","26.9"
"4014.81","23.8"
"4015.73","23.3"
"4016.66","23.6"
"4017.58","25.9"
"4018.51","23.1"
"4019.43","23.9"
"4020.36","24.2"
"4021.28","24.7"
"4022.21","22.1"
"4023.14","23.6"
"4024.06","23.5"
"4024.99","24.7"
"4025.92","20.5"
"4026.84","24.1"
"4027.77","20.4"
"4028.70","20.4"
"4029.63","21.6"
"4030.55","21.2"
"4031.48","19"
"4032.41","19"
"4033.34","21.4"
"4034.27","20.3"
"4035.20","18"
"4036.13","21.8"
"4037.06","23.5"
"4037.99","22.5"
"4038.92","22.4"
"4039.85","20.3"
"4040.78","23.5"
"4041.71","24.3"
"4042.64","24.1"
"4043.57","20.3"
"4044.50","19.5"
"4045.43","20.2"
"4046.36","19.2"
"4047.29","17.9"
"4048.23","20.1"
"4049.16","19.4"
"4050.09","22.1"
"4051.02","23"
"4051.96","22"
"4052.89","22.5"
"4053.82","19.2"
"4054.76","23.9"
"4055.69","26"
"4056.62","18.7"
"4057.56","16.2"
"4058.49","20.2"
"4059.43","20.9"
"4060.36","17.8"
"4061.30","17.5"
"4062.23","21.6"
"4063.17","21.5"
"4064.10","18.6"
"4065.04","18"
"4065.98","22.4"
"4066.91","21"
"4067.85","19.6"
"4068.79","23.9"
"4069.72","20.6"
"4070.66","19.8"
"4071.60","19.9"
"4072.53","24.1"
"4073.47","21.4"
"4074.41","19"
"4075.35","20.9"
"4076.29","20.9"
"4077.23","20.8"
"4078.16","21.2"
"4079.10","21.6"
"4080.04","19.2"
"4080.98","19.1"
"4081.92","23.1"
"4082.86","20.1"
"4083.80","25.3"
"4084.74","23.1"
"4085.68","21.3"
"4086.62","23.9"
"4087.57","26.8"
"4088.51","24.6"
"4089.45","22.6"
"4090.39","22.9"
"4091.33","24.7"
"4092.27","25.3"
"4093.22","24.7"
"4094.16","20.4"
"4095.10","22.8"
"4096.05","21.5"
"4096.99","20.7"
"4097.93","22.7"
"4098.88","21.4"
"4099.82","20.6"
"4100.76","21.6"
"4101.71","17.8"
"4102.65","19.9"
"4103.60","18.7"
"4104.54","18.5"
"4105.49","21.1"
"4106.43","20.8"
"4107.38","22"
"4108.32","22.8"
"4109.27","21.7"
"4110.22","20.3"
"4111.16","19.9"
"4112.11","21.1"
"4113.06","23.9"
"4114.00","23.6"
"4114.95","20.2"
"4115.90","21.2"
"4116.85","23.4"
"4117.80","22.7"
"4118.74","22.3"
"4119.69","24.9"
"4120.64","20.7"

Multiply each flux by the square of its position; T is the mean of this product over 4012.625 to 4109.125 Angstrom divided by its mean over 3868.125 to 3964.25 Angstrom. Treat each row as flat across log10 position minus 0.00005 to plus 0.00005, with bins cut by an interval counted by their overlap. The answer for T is 1.89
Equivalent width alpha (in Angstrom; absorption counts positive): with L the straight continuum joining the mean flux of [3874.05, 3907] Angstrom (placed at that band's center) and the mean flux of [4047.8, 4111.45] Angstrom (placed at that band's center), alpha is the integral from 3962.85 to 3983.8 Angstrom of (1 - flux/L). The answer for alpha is 5.13 Angstrom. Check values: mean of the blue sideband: 12.3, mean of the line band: 12.3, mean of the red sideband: 21.3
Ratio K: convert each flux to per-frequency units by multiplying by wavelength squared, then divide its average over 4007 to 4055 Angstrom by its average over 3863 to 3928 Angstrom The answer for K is 1.89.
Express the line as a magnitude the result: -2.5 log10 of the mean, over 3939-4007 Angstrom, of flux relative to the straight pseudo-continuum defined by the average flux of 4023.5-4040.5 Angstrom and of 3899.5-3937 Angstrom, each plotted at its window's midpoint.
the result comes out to 0.09 mag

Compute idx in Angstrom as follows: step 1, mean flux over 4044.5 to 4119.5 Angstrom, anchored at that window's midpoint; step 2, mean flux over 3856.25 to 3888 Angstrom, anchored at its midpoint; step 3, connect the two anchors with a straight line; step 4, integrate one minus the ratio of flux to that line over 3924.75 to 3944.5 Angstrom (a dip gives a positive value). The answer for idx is 7.3 Angstrom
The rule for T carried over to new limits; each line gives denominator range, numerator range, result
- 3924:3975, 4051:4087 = 2.01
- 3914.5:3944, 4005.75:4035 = 2.28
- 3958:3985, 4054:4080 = 1.72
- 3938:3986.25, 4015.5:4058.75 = 1.69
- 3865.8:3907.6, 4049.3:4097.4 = 1.94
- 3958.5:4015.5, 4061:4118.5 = 1.32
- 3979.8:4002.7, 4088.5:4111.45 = 1.16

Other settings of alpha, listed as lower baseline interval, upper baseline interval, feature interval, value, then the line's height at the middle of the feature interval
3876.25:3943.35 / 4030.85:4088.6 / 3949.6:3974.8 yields 4.6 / 15.1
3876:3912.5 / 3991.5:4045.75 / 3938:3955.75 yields 3.2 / 16.7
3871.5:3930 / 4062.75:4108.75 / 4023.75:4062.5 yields -3.2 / 19.5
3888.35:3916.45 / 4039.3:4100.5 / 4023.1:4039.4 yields -1.5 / 19.7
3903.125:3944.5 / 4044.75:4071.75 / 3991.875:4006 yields -3.3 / 16.6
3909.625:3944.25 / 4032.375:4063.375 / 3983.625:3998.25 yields -3.2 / 16.3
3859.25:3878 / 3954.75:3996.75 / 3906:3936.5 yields 2.2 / 12.8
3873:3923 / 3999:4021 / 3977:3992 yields 1.6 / 20.4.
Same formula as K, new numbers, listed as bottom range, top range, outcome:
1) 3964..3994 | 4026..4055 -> 1.45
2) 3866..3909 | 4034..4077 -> 1.85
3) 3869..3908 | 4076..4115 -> 1.98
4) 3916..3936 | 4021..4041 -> 2.25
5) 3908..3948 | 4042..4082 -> 1.92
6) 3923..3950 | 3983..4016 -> 2.17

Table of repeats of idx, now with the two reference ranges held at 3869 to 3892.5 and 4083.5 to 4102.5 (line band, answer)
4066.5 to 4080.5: 0.4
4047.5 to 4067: 0.2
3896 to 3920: -3.4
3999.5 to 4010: -1.8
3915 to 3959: 6.4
